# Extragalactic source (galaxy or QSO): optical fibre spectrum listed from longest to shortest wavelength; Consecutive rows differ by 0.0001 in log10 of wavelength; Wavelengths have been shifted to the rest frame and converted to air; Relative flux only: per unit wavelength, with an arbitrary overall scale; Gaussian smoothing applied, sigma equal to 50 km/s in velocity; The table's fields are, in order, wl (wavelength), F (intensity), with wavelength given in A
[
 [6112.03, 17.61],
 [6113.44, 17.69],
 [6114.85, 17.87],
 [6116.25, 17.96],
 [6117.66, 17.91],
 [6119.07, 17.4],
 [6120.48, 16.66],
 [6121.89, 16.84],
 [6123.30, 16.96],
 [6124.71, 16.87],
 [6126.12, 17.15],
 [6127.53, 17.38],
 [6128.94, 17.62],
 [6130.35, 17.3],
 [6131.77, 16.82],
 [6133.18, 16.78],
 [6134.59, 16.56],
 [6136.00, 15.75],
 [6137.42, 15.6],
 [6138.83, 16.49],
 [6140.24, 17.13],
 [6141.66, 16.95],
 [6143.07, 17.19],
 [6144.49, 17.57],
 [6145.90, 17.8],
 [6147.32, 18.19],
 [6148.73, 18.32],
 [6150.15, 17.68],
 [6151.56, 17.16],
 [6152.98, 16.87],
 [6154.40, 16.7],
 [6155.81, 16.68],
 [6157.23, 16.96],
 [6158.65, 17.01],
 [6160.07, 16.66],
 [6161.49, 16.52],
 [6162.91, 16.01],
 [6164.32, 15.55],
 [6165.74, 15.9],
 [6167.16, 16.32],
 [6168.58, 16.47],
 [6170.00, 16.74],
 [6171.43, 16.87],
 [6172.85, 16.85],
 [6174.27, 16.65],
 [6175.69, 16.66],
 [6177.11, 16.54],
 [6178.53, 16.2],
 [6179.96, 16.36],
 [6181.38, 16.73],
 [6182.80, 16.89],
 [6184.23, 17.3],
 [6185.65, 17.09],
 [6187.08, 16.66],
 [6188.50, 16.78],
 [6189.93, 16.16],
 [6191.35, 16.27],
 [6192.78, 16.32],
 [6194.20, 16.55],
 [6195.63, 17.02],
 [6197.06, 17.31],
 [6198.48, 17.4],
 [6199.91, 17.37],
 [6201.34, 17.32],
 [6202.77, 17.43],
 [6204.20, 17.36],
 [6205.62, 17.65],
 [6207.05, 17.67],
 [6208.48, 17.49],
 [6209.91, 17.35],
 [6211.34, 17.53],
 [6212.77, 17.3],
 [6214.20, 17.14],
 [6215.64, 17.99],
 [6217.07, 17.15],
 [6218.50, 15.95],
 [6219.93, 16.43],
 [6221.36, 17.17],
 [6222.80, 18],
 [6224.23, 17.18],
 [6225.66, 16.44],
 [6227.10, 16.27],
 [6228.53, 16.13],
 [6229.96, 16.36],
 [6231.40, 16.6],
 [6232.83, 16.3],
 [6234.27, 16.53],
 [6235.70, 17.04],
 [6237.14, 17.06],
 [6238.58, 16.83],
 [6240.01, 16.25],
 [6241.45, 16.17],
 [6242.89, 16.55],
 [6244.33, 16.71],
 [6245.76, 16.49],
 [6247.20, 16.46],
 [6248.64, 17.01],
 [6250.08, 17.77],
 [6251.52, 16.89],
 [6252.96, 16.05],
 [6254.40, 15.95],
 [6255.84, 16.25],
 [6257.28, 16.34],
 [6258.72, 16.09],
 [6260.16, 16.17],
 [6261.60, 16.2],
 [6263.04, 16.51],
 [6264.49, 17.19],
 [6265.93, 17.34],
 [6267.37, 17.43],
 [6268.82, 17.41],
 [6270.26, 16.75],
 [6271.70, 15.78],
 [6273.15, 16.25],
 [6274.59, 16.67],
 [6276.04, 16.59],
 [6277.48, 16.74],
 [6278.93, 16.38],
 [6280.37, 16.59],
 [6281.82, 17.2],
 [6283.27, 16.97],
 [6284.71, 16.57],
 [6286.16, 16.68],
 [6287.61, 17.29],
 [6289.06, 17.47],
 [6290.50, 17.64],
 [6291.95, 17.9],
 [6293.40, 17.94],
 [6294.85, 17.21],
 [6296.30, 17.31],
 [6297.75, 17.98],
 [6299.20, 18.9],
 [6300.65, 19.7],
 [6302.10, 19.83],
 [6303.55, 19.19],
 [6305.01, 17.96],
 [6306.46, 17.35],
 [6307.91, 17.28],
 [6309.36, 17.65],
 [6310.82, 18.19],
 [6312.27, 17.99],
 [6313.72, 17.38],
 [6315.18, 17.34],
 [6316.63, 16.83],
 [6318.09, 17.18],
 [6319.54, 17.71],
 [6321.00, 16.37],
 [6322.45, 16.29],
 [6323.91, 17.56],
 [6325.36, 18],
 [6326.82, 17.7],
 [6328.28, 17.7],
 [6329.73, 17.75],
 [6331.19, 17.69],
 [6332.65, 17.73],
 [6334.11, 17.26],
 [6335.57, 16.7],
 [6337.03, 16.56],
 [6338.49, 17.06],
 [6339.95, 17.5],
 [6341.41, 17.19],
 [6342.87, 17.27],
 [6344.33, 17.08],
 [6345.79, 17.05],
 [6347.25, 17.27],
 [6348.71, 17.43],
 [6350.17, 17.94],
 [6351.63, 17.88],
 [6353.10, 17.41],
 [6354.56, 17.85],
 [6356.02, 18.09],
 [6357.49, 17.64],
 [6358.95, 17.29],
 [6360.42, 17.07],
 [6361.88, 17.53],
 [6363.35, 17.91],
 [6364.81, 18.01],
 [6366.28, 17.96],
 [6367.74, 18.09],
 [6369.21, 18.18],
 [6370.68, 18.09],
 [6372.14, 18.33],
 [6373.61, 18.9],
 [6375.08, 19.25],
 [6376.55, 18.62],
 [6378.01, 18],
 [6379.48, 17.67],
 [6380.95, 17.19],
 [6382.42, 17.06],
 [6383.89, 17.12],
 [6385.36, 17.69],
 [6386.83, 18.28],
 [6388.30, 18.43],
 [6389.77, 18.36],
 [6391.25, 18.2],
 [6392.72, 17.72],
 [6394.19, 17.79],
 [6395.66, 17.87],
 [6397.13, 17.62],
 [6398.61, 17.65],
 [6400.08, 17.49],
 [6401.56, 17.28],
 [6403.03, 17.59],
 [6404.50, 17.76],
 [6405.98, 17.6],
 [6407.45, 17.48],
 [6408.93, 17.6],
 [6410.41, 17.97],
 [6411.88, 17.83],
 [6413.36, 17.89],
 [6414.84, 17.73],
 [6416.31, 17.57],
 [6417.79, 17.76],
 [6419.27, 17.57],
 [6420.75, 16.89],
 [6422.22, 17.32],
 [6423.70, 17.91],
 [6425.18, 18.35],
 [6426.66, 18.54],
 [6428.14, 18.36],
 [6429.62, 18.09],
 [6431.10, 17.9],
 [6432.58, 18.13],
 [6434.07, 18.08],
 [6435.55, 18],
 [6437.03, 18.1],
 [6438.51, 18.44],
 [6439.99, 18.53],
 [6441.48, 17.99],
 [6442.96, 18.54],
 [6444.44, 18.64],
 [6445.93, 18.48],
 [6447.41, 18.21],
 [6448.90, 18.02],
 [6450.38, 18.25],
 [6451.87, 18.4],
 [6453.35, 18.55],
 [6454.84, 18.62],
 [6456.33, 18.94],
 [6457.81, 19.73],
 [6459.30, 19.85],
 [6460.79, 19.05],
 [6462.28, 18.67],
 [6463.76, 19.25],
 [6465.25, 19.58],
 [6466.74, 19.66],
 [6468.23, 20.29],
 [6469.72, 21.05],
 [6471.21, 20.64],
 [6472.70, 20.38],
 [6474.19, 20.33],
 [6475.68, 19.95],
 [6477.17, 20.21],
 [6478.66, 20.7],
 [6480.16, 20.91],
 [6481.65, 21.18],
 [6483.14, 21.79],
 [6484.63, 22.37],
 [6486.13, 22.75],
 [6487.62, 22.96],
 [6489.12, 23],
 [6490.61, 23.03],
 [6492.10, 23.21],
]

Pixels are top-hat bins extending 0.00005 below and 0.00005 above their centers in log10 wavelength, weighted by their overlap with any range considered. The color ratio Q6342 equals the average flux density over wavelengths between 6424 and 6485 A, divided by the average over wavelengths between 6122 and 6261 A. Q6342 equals 1.14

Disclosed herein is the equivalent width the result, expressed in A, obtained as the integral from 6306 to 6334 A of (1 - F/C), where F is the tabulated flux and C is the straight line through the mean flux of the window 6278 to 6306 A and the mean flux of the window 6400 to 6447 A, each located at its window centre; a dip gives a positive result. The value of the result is 0.5 A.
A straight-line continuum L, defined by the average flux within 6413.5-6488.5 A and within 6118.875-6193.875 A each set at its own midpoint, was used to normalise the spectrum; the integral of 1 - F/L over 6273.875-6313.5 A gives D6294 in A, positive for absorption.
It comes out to 0.7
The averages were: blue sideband 16.8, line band 17.6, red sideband 19.1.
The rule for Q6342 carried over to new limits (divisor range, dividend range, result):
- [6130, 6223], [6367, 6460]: 1.07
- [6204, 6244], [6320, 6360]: 1.03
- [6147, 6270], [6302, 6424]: 1.05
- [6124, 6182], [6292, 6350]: 1.05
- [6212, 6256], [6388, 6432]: 1.06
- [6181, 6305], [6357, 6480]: 1.08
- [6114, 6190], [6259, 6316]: 1.03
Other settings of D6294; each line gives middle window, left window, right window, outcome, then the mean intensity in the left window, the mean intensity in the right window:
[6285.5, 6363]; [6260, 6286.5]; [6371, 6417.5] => -1.75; 16.7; 17.9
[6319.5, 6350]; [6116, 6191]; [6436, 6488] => 2.01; 16.9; 19.7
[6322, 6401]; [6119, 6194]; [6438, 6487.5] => 4.40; 16.8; 19.7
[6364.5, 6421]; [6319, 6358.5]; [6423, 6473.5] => 0.72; 17.4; 18.8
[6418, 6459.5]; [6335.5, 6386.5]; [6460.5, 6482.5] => 2.45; 17.7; 20.2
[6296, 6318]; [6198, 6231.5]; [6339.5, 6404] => -0.69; 17.1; 17.8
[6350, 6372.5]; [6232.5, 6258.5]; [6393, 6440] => -0.51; 16.6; 17.8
